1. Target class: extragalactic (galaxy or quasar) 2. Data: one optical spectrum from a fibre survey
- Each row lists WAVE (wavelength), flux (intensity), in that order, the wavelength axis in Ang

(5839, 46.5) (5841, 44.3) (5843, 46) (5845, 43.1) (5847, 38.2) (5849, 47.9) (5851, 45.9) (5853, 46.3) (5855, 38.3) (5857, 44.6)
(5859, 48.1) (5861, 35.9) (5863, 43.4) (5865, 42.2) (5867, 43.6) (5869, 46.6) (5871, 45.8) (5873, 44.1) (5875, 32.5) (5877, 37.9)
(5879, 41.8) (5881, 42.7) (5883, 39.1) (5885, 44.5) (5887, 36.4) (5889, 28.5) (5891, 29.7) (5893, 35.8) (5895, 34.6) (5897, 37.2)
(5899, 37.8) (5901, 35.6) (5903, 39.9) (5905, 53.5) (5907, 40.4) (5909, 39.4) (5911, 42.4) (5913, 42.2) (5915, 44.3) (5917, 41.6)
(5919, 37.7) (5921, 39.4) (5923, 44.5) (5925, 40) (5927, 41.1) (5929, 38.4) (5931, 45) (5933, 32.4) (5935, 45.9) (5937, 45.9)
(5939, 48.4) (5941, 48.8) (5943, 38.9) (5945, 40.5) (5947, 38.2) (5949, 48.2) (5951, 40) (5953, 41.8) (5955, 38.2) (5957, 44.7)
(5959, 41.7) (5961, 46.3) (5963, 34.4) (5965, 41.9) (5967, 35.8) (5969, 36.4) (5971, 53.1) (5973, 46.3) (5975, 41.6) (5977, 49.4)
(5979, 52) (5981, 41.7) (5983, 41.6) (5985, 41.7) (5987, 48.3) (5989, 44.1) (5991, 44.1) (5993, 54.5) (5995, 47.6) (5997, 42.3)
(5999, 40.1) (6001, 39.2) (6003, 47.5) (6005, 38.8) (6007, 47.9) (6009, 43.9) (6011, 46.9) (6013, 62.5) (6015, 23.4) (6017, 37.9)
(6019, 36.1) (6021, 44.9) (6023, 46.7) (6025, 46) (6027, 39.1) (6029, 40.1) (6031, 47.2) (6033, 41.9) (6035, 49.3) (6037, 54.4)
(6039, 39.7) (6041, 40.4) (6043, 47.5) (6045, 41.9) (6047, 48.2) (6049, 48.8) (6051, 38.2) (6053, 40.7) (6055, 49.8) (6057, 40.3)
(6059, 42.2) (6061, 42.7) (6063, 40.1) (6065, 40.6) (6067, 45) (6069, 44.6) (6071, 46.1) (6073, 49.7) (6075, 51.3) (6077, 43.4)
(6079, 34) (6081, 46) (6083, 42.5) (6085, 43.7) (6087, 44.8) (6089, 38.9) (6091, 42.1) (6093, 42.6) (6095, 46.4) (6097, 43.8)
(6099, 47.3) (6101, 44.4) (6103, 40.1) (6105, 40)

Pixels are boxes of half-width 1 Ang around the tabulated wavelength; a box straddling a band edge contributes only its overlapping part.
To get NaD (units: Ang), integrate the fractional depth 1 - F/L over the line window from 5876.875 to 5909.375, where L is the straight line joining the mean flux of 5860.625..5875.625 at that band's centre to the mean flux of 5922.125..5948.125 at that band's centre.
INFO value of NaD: 2.85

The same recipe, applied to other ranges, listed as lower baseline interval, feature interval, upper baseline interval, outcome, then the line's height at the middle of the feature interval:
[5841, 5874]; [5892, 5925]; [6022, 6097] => 2.6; 43.8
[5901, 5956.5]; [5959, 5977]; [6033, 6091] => 0.1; 42.6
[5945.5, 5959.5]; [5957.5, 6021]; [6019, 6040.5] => -0.8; 43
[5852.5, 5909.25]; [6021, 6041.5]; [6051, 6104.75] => -0.9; 42.7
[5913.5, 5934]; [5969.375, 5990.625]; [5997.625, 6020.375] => -2.0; 41.6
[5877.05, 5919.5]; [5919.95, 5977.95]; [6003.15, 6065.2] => -2.0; 40.9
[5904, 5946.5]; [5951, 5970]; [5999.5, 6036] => 1.1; 42.7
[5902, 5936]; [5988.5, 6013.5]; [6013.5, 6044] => -2.0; 42.4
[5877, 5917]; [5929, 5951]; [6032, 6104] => -1.3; 40.5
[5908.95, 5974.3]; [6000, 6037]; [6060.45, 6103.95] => -0.6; 42.9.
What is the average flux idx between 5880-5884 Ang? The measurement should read 40.9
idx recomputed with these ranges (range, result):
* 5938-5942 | 48.6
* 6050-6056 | 42.9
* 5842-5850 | 43.8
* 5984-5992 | 44.6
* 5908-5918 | 42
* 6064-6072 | 44.1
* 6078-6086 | 41.5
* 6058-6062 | 42.5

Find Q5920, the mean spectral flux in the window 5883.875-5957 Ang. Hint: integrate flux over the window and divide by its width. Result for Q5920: 40.5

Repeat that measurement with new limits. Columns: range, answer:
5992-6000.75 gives 45.5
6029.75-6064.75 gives 44.2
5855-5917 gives 40.3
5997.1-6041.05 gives 43.4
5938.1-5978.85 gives 42.9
